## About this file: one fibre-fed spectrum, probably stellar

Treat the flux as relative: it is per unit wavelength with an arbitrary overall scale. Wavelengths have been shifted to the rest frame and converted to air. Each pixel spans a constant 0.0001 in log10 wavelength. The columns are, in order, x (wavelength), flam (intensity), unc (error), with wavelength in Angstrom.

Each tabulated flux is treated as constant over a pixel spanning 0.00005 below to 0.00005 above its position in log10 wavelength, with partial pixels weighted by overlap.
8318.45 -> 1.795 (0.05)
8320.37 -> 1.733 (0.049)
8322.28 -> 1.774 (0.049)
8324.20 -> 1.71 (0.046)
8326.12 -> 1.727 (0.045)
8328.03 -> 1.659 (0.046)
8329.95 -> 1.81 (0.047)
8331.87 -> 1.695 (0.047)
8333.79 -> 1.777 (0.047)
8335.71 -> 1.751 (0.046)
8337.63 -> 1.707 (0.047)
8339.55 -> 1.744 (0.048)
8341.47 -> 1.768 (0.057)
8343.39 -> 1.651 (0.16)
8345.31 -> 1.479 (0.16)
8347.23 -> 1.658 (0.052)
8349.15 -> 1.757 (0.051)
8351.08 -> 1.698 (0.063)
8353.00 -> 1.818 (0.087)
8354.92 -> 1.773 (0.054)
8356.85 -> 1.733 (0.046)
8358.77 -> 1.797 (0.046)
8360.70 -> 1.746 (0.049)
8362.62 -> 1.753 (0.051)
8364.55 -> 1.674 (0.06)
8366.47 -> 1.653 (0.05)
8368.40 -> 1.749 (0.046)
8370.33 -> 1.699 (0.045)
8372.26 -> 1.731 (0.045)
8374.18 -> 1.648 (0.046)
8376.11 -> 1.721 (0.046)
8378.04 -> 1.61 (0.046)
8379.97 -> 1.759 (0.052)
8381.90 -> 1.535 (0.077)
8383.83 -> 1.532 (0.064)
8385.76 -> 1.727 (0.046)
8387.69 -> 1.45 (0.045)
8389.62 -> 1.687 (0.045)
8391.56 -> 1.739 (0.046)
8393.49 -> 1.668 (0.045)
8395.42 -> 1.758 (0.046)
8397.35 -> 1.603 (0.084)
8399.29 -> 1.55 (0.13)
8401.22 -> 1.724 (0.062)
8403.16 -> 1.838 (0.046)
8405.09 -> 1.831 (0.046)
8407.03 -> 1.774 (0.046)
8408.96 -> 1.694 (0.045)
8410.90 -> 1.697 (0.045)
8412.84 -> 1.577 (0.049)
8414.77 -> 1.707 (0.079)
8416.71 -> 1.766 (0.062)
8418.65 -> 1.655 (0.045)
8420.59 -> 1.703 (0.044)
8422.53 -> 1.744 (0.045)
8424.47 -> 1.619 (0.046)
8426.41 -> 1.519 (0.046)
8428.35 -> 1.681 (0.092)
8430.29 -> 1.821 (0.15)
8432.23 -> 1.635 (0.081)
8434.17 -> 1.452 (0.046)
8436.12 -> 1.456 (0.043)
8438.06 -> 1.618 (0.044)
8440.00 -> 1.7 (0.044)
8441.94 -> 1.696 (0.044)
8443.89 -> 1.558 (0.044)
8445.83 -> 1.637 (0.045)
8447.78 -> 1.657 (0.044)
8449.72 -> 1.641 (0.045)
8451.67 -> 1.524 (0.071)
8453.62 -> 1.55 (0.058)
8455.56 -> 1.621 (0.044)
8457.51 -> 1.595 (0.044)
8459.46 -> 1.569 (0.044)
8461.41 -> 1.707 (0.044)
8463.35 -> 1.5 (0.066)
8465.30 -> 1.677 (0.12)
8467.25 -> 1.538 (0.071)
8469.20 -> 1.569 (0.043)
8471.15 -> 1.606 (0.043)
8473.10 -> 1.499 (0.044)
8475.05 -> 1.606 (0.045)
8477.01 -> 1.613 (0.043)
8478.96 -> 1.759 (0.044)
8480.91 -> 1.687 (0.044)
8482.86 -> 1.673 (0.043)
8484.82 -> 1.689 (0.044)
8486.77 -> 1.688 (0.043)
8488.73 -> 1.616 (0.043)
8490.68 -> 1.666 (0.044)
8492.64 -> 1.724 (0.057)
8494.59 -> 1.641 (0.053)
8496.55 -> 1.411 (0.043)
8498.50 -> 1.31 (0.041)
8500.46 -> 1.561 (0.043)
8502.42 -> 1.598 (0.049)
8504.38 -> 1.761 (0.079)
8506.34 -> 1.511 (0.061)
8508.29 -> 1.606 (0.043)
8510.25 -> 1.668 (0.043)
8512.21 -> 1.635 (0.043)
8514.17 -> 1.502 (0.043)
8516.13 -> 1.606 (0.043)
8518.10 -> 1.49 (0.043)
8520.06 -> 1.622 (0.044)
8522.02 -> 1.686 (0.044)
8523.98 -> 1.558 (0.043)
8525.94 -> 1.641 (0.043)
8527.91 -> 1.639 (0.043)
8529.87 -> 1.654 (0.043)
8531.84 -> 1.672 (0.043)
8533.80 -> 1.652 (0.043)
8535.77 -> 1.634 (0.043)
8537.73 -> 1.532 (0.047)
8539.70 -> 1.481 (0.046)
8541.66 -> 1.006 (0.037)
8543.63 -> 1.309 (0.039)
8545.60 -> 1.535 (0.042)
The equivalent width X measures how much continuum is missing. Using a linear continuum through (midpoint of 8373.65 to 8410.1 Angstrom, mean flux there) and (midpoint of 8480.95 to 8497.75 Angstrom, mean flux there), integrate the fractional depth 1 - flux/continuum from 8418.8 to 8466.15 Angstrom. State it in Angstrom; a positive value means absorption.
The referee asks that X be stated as 1.0 Angstrom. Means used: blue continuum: 1.68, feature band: 1.62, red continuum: 1.64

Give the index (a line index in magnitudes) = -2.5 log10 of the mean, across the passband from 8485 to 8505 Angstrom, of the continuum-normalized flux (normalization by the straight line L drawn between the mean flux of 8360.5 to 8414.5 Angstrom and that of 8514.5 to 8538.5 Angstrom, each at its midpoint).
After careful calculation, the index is 0.02 mag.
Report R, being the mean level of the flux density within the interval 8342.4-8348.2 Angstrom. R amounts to 1.6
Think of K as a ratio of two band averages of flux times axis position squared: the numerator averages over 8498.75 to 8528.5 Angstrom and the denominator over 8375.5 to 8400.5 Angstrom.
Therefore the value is 1.0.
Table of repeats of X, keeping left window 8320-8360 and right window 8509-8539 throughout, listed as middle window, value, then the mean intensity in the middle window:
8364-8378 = 0.1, 1.69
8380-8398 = 0.6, 1.64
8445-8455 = 0.3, 1.6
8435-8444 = 0.3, 1.61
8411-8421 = 0.0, 1.68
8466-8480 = 0.4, 1.6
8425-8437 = 0.5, 1.6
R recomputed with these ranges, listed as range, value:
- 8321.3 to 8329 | 1.72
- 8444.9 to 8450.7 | 1.64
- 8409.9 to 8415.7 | 1.66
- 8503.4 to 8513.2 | 1.64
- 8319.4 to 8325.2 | 1.74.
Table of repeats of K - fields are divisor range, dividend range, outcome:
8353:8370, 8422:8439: 0.94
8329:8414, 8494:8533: 0.97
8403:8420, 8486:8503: 0.93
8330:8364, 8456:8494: 0.97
